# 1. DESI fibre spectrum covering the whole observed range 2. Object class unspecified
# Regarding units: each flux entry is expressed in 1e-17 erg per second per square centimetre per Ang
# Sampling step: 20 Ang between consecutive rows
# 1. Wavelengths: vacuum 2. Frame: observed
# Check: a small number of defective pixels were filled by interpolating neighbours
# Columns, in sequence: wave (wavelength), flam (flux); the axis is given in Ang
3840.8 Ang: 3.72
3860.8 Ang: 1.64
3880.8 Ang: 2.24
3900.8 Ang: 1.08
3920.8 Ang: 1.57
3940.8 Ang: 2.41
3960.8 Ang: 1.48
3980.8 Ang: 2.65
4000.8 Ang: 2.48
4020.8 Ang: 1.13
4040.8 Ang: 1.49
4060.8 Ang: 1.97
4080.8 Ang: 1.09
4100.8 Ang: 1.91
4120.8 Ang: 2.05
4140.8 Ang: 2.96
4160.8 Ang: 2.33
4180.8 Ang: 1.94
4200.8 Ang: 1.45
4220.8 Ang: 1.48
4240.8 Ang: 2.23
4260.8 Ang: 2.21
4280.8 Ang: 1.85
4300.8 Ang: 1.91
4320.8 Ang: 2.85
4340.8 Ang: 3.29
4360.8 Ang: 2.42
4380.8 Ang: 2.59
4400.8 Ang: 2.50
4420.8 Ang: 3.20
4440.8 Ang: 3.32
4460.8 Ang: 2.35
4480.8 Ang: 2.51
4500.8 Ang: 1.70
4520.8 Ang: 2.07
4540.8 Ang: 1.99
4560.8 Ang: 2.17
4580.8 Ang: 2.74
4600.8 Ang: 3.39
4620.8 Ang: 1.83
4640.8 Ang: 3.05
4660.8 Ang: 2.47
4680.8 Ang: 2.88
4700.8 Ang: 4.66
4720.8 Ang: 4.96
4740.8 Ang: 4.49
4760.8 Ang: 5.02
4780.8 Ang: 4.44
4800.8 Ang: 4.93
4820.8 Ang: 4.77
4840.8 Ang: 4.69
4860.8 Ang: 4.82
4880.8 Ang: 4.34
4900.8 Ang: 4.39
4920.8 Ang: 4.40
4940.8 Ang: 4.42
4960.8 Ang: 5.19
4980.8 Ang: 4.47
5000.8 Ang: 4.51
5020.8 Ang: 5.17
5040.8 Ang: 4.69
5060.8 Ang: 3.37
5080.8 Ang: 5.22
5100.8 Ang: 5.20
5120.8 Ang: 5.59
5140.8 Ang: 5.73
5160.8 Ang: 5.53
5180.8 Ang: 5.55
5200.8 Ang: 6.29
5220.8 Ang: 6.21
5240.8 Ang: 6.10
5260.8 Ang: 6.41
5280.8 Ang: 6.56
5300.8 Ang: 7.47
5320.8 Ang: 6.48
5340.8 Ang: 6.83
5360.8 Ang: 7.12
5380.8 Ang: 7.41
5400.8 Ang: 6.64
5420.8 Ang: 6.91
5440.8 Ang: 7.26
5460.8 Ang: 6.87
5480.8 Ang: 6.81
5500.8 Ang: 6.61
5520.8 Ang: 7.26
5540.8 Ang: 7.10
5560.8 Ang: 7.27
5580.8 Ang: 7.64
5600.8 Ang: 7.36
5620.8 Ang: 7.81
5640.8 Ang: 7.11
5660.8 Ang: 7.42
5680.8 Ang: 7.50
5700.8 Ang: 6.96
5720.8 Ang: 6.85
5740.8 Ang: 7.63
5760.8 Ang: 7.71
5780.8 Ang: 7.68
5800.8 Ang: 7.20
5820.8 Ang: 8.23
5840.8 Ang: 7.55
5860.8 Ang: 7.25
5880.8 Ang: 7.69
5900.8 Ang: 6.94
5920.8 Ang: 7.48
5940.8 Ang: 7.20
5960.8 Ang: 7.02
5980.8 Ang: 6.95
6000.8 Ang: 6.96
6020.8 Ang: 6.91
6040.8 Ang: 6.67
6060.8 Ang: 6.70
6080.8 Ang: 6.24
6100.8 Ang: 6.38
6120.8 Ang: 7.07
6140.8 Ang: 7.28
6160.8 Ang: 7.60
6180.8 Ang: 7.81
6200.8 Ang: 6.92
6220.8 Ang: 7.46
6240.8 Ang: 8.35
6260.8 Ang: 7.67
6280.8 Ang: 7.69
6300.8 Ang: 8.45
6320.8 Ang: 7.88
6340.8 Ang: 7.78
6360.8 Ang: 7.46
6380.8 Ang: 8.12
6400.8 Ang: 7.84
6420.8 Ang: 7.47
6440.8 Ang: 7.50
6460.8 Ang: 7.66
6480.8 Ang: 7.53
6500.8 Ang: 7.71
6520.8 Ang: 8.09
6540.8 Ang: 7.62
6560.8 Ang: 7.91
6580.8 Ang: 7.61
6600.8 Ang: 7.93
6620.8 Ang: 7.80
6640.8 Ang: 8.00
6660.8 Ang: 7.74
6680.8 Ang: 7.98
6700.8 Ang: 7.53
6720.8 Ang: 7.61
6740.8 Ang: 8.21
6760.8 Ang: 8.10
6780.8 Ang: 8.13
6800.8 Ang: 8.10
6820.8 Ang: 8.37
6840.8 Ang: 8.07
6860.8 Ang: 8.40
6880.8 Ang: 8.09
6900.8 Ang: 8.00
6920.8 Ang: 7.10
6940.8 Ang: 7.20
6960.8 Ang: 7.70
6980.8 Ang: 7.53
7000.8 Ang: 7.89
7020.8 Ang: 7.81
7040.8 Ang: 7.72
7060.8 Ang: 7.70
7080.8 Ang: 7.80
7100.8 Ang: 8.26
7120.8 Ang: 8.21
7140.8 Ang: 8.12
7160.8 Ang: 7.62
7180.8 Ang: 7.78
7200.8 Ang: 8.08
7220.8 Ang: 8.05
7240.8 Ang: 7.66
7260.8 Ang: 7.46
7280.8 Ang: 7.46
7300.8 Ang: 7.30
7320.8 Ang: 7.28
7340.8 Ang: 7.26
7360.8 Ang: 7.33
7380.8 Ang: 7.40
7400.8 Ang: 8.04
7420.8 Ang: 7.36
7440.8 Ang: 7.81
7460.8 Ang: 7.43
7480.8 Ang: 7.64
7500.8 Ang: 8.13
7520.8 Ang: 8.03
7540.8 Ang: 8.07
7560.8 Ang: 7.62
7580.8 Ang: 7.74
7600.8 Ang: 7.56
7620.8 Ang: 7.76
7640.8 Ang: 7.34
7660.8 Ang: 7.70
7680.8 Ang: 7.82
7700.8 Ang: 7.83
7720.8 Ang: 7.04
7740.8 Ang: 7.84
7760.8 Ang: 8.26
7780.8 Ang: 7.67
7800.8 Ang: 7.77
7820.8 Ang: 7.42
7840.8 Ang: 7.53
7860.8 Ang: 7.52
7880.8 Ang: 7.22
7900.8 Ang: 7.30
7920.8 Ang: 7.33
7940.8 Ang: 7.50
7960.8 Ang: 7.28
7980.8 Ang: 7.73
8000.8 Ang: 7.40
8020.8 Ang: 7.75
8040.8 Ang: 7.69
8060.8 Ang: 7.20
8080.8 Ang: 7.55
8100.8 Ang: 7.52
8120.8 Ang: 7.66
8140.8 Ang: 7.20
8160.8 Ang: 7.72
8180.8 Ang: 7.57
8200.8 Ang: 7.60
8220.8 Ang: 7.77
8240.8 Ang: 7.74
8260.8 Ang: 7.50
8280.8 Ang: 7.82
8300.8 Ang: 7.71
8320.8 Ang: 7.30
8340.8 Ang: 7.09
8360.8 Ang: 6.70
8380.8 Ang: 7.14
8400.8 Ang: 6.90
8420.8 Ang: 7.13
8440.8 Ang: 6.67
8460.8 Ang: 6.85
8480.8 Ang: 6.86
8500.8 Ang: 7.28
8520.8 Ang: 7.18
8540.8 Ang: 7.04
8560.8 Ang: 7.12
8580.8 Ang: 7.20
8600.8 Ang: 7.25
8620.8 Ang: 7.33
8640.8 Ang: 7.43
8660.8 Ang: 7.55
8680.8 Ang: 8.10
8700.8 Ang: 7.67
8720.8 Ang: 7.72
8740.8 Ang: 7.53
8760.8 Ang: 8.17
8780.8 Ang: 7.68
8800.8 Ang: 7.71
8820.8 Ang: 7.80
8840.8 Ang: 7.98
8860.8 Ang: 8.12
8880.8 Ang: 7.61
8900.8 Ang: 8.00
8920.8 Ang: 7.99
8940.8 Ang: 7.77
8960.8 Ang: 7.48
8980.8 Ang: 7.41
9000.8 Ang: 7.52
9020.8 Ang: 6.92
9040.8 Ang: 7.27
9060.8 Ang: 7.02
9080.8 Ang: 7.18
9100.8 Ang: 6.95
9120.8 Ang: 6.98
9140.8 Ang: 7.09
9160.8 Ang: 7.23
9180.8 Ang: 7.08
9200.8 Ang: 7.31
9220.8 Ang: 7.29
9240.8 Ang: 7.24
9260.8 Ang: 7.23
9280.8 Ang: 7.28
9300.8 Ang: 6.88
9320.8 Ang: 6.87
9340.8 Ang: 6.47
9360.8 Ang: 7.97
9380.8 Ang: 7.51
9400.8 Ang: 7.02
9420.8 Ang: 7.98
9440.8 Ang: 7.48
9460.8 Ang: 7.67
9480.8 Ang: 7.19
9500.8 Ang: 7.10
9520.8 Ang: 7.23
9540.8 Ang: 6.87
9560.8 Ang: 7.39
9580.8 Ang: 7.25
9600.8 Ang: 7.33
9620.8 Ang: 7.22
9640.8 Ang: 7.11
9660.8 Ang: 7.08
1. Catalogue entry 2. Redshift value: 0.18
